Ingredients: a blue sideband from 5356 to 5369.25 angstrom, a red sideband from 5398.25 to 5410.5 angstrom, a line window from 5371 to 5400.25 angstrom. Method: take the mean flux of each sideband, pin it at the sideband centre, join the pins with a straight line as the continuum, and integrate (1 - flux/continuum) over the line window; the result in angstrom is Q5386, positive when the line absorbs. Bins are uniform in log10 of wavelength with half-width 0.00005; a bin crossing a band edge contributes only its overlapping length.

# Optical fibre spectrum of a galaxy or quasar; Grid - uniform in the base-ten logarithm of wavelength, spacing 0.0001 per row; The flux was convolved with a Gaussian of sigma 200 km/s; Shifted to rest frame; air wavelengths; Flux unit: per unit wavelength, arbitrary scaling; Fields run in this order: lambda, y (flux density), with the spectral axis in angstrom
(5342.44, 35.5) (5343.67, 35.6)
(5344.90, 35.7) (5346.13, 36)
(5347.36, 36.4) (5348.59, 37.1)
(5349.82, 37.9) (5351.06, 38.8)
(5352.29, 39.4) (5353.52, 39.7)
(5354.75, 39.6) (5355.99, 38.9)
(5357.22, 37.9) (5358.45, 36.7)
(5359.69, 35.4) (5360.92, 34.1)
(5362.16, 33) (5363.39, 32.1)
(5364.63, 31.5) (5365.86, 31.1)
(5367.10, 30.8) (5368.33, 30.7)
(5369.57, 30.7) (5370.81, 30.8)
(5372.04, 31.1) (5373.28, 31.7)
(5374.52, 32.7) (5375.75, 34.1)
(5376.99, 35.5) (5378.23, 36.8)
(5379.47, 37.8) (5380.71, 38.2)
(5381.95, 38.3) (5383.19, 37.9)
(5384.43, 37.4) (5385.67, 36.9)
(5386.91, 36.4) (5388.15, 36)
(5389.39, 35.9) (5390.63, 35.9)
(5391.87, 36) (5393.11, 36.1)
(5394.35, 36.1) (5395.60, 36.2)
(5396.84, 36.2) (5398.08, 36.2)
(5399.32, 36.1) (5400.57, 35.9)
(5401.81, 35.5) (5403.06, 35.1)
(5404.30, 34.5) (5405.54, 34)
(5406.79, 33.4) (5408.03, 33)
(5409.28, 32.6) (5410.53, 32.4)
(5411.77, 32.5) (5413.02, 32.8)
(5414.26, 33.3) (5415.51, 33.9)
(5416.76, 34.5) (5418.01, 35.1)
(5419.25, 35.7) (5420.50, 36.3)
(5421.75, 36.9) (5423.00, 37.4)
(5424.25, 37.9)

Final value -1.6 angstrom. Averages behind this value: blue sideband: 33.5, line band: 35.8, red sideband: 34.4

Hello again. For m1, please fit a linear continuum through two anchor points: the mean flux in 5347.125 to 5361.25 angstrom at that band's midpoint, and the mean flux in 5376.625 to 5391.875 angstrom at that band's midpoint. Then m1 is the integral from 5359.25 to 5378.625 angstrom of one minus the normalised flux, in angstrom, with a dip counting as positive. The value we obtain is 2.5 angstrom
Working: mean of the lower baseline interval 37.8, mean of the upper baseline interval 36.9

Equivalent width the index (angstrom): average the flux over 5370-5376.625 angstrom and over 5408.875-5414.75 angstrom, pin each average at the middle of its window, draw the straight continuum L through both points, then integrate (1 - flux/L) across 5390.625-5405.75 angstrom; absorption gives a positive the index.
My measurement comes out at -1.5 angstrom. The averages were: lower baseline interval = 32.2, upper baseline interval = 32.7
